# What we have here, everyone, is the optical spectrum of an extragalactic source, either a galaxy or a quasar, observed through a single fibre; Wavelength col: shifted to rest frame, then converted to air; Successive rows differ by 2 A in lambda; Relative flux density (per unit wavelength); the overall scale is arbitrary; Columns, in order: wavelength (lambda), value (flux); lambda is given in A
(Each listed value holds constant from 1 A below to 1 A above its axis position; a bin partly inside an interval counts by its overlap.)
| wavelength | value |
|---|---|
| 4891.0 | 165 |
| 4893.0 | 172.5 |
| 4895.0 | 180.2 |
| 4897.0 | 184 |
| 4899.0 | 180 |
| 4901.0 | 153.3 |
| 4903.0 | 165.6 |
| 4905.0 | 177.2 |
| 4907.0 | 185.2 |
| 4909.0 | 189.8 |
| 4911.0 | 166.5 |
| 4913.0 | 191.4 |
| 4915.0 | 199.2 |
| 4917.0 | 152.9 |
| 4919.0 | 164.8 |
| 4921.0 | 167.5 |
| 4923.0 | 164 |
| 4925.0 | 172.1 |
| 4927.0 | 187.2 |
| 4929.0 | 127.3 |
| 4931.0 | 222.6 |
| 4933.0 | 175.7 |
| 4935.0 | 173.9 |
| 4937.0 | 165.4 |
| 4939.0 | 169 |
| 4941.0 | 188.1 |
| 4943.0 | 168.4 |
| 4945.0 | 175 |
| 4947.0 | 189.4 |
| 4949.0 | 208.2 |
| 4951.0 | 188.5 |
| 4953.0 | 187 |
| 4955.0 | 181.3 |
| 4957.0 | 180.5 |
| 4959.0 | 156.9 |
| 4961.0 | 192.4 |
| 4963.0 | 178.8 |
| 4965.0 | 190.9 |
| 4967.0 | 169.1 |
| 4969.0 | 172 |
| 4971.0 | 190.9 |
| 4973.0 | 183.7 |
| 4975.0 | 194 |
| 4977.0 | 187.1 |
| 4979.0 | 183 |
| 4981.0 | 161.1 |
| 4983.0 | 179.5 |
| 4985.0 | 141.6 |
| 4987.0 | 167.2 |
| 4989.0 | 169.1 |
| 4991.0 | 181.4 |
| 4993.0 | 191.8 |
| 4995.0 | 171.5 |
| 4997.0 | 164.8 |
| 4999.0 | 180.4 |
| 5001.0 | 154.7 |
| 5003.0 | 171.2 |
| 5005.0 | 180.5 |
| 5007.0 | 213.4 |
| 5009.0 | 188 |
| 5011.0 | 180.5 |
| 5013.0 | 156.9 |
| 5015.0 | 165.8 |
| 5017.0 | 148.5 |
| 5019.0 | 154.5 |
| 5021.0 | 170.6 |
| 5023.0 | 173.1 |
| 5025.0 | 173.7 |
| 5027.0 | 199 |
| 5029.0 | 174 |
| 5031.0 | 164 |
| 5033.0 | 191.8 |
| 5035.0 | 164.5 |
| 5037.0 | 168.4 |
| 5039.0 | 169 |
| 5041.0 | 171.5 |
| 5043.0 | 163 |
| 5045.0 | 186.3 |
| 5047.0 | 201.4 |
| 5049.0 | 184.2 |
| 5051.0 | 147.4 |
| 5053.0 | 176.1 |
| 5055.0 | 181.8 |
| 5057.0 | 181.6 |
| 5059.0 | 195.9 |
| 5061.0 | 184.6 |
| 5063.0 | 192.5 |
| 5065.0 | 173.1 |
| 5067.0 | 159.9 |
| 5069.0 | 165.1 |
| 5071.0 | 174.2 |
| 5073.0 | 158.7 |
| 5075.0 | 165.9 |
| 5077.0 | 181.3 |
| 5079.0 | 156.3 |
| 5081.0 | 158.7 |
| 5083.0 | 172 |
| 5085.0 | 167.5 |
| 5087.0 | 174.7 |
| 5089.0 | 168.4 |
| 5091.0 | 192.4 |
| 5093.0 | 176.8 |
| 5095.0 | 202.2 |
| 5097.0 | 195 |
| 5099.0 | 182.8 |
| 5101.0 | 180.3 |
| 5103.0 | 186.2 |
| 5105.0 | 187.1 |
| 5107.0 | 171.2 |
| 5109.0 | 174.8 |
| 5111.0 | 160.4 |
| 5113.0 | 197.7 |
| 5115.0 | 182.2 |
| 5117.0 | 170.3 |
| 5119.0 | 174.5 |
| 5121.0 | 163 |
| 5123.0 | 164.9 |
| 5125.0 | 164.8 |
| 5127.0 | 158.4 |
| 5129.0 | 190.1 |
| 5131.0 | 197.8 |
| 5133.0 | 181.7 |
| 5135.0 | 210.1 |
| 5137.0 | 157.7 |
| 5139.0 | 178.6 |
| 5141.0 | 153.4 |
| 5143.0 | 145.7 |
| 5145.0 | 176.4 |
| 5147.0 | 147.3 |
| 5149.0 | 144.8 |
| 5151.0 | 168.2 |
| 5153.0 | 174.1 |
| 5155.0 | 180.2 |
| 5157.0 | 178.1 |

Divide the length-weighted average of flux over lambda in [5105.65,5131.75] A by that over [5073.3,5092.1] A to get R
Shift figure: 1.0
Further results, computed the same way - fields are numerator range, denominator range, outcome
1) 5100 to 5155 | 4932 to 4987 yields 0.97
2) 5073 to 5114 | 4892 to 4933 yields 1.01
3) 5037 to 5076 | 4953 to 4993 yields 0.99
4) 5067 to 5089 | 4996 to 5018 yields 0.97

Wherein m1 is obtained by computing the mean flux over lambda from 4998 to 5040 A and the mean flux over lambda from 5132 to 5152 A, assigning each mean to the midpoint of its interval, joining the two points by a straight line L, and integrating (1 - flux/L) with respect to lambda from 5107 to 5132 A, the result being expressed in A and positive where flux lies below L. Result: -1.1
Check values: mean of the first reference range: 173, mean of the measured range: 175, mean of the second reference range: 166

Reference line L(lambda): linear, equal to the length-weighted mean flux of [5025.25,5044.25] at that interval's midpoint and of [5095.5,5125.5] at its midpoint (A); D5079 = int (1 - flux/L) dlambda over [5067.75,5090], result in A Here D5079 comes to 1.1 A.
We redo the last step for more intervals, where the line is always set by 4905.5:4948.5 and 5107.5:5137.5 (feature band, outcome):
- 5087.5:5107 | -0.9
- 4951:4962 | -0.2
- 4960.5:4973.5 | -0.4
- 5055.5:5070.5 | -0.2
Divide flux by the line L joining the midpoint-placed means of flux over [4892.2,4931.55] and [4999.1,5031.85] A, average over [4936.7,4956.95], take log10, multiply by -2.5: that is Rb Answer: -0.05 mag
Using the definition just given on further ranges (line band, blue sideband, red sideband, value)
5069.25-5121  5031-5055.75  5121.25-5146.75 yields -0.017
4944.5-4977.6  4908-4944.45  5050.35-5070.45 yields -0.053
